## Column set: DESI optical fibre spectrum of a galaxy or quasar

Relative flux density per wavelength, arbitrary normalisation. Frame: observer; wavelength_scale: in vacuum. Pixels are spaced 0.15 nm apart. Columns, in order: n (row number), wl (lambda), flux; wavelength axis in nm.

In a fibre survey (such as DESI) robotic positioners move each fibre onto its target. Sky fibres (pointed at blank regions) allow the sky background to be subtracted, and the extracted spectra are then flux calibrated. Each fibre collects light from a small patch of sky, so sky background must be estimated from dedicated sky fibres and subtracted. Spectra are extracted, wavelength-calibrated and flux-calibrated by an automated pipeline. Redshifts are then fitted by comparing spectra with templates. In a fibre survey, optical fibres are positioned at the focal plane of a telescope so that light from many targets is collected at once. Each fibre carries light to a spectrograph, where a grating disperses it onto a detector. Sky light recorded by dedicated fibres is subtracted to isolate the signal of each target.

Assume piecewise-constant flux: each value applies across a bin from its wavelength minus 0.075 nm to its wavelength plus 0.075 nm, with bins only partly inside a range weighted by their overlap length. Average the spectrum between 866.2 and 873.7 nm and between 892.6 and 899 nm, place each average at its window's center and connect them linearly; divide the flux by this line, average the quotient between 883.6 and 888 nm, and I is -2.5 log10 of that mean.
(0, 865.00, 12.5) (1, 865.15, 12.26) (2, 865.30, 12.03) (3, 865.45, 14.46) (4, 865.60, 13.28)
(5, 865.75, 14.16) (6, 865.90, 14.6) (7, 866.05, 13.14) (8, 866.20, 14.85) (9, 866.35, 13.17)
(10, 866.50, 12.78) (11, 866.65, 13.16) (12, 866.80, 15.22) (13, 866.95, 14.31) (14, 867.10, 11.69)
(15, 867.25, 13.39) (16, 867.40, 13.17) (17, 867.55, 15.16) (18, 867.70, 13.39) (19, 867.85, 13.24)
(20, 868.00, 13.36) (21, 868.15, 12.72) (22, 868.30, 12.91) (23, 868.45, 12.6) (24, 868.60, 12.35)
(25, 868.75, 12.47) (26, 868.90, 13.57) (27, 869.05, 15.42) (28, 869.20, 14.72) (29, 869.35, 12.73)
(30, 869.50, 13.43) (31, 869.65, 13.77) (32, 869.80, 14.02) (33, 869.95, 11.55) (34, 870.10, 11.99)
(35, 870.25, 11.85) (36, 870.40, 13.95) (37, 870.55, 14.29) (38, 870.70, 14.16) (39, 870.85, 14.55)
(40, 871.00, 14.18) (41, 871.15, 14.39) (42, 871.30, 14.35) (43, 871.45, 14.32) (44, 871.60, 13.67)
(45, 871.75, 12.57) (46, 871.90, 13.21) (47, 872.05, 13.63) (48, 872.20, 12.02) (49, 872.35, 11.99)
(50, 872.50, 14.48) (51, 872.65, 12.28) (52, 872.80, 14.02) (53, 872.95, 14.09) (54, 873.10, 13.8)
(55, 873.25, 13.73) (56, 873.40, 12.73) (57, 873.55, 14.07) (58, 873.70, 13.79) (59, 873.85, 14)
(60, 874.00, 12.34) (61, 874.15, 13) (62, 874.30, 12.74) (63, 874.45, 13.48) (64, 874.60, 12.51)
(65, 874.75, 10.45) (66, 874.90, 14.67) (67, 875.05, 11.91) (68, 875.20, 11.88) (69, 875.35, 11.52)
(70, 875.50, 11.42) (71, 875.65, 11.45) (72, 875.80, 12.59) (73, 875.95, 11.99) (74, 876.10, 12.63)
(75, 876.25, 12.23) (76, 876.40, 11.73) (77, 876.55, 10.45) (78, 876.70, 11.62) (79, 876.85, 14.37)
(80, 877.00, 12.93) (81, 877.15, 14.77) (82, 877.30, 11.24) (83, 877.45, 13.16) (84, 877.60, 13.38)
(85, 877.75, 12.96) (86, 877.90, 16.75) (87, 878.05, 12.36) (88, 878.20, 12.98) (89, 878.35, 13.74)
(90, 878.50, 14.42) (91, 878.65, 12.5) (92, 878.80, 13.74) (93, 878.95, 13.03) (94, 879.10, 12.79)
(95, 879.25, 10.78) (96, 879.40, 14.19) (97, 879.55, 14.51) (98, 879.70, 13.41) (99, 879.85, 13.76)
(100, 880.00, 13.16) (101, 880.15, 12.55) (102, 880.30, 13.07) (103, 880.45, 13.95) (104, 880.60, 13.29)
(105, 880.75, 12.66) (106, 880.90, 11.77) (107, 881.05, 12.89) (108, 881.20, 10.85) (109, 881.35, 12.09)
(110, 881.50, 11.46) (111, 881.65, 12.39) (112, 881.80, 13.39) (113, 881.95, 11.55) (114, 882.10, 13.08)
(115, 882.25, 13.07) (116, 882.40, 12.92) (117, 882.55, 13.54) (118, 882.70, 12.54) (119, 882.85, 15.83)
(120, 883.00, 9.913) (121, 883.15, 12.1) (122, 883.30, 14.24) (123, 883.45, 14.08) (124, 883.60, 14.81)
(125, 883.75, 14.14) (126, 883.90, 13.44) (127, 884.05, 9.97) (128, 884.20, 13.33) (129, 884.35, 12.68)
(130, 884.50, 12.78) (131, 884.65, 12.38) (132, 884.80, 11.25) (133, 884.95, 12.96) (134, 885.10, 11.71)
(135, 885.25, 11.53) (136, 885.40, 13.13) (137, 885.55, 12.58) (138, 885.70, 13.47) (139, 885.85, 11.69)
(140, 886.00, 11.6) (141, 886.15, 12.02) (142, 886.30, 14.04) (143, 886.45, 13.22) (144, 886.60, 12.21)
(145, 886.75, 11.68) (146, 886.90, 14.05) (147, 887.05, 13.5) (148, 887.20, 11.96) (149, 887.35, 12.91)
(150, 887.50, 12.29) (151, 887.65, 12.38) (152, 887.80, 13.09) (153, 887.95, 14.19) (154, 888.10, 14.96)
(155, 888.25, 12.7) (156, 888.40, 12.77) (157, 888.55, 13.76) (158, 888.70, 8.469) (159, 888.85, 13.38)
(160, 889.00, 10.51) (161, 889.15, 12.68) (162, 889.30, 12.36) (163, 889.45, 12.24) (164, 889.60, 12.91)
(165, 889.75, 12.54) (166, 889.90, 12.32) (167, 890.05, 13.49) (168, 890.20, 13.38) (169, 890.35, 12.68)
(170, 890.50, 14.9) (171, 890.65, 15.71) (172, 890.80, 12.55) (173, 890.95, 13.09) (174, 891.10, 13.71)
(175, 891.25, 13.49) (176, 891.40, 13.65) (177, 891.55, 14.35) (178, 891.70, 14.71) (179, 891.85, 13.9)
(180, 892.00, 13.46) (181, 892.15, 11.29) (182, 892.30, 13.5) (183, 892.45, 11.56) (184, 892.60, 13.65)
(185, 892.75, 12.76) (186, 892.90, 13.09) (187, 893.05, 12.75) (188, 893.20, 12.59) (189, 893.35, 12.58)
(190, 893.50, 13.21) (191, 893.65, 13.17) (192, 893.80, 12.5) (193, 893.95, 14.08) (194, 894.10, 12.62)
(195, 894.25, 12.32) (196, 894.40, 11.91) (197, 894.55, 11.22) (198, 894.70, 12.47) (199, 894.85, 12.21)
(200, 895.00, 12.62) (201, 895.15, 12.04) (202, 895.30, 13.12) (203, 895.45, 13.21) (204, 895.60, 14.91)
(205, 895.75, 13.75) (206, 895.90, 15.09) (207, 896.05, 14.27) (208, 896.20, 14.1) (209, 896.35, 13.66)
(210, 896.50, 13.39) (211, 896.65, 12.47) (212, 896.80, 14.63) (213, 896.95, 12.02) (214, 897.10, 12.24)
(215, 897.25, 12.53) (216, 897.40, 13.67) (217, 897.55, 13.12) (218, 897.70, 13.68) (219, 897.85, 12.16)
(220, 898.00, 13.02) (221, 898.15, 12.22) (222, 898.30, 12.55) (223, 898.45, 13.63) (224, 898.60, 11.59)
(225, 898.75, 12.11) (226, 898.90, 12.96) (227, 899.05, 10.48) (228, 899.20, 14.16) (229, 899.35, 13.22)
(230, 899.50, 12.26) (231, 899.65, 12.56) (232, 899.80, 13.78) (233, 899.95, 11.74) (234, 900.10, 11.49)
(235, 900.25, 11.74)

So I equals 0.042 mag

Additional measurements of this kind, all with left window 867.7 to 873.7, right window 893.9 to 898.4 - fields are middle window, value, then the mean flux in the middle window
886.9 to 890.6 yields 0.028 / 12.8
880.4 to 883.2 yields 0.056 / 12.6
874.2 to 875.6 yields 0.091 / 12.3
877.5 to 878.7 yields -0.027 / 13.7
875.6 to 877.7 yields 0.071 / 12.5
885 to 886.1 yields 0.080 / 12.3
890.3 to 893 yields -0.028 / 13.4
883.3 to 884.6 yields 0.002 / 13.2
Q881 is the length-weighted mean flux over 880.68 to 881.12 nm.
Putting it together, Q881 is 12.4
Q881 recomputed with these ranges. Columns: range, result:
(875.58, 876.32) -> 12.2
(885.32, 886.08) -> 12.5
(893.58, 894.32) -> 12.9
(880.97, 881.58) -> 11.8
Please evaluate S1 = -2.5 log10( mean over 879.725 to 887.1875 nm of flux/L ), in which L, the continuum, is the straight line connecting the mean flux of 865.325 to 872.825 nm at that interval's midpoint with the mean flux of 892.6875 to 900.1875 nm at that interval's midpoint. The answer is 0.04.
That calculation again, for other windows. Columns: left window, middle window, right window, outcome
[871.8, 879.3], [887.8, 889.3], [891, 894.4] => 0.037 mag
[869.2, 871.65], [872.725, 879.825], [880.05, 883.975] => 0.024 mag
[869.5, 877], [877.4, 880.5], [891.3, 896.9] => -0.029 mag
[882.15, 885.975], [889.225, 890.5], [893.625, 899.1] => -0.001 mag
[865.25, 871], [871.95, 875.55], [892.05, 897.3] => 0.035 mag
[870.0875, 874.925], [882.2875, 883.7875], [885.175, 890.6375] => -0.036 mag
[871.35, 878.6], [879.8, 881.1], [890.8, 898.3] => 0.000 mag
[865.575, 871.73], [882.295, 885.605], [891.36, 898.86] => 0.036 mag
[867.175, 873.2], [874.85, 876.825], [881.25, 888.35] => 0.099 mag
